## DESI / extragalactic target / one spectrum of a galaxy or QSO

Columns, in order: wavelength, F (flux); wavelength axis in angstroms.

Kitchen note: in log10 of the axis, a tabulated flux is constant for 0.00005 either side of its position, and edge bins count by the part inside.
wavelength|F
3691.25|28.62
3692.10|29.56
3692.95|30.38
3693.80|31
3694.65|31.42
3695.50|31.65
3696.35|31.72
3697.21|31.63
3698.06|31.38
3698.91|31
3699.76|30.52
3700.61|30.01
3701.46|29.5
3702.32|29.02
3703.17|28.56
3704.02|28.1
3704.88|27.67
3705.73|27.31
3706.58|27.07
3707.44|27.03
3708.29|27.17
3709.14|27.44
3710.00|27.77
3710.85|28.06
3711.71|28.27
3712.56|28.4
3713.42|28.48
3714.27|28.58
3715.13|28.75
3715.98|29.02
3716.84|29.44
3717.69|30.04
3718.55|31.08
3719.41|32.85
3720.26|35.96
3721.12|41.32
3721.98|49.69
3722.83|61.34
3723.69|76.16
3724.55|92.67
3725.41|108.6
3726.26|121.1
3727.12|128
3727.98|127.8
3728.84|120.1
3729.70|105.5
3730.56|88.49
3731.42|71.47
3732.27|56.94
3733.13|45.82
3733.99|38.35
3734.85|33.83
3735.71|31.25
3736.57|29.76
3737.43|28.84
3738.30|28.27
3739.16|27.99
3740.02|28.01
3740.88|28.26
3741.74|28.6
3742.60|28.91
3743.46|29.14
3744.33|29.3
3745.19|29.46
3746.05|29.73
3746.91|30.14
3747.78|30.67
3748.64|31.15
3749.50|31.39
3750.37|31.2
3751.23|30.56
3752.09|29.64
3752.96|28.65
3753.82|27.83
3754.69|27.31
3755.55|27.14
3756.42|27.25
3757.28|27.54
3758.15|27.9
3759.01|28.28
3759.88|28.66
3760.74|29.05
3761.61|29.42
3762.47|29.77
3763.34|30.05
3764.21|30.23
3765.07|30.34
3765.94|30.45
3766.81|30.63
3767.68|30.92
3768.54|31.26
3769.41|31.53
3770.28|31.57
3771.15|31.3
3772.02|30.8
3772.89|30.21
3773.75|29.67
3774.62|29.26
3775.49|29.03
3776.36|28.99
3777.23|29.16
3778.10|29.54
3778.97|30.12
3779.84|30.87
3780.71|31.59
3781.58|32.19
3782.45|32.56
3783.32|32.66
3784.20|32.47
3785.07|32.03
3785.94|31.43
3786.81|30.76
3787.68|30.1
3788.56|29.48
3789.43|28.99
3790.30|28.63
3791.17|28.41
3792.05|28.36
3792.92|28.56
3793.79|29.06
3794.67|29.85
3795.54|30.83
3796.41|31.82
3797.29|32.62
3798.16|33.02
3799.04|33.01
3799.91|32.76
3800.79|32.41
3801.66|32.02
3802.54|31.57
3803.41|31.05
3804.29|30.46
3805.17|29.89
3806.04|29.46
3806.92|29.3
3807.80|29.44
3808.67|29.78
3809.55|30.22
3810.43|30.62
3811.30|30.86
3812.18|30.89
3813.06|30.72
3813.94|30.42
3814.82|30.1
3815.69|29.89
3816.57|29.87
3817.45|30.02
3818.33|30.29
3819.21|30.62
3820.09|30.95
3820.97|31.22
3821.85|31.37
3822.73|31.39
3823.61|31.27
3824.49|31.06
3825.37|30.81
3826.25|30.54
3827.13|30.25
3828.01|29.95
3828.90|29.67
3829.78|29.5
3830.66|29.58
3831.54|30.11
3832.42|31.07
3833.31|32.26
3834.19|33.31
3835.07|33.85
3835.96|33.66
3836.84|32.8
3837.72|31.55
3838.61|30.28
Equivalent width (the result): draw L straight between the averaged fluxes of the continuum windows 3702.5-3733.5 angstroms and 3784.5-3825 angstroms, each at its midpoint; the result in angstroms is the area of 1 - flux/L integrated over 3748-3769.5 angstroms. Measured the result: 6.5 angstroms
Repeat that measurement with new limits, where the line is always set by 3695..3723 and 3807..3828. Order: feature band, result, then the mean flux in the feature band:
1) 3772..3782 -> 0.2 angstroms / 30.1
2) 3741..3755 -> 0.6 angstroms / 29.6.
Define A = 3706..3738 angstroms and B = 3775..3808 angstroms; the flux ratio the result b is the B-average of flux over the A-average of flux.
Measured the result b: 0.58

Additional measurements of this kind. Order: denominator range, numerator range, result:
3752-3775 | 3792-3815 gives 1.04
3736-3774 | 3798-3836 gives 1.05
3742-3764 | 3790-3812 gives 1.05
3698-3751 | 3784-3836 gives 0.71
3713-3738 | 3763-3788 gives 0.52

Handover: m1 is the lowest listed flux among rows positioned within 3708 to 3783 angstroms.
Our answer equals 27.14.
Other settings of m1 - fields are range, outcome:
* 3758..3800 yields 27.9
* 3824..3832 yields 29.5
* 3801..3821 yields 29.3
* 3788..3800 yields 28.36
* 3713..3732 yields 28.48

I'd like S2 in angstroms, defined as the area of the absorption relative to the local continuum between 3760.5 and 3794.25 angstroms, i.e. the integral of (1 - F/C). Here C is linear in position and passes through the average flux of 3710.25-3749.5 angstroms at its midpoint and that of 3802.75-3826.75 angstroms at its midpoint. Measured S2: 7.1 angstroms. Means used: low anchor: 48.5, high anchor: 30.5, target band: 30.3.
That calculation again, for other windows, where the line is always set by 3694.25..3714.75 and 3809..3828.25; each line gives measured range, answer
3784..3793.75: 0.1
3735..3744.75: 0.2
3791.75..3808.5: -0.3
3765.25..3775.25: -0.2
